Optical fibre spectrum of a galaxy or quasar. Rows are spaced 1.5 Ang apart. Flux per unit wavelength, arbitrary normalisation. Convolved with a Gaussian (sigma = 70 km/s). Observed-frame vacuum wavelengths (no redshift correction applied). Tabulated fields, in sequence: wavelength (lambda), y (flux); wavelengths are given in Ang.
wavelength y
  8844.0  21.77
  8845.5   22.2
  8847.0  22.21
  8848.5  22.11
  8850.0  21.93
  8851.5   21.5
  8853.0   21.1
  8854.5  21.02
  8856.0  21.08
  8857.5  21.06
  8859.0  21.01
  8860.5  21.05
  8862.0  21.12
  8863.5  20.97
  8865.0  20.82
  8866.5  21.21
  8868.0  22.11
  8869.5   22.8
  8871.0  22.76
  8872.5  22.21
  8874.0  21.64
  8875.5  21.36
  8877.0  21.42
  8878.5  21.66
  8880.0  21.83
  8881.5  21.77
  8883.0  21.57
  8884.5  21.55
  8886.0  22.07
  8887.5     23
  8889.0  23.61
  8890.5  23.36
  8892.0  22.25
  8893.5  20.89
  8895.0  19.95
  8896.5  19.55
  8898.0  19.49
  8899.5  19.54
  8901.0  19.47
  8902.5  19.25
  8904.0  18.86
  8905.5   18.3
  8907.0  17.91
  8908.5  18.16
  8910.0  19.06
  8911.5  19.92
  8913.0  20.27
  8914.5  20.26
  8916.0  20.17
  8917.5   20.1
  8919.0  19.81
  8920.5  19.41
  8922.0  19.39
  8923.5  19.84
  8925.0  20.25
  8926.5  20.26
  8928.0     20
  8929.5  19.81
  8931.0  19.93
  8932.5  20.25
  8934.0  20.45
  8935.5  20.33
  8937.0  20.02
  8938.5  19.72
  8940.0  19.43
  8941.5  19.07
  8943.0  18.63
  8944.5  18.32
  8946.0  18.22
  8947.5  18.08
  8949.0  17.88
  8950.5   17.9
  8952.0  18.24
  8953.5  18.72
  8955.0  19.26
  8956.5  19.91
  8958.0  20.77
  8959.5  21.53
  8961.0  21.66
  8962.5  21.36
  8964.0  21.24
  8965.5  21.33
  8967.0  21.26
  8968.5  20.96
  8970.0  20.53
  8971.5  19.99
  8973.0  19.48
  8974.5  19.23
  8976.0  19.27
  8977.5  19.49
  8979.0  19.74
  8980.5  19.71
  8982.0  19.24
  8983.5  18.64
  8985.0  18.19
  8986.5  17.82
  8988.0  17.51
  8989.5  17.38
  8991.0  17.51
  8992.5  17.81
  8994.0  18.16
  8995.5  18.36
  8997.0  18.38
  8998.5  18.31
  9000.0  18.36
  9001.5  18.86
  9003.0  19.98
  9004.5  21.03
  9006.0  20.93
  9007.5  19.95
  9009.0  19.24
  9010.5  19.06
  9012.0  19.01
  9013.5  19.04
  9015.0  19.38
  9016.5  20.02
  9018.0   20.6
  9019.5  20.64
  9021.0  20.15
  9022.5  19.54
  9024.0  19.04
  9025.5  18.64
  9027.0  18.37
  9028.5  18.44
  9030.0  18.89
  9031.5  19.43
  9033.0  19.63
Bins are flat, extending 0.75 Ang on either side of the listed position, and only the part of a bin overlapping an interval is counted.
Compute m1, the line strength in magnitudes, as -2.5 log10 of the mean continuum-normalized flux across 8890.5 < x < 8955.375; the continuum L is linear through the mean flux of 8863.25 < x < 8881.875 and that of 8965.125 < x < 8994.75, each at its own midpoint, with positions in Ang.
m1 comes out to 0.06 mag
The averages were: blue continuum 21.8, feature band 19.5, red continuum 19.1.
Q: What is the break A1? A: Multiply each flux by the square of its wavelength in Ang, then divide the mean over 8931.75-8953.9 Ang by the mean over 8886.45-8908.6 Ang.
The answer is 0.95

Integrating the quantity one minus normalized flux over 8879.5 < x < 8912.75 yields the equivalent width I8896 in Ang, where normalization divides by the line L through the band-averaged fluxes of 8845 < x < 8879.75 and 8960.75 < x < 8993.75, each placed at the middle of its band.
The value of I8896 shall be 0.7 Ang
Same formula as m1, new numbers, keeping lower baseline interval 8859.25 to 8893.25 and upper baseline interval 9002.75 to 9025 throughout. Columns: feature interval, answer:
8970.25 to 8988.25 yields 0.068 mag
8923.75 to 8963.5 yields 0.067 mag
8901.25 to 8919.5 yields 0.109 mag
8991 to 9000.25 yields 0.110 mag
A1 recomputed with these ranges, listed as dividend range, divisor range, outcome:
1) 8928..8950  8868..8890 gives 0.89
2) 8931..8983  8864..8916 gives 0.96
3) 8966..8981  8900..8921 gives 1.05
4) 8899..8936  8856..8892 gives 0.91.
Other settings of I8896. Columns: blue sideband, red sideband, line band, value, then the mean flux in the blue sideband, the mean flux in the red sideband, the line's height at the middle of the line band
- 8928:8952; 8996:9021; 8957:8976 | -1.3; 19.2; 19.6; 19.3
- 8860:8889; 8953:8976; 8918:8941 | 1.2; 21.8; 20.5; 21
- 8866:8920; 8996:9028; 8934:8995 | 1.9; 20.8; 19.4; 20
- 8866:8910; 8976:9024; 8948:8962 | 0.2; 21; 19.1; 19.9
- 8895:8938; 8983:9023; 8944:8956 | 0.6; 19.7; 19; 19.4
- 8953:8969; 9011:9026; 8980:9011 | 2.0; 20.8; 19.6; 20.1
